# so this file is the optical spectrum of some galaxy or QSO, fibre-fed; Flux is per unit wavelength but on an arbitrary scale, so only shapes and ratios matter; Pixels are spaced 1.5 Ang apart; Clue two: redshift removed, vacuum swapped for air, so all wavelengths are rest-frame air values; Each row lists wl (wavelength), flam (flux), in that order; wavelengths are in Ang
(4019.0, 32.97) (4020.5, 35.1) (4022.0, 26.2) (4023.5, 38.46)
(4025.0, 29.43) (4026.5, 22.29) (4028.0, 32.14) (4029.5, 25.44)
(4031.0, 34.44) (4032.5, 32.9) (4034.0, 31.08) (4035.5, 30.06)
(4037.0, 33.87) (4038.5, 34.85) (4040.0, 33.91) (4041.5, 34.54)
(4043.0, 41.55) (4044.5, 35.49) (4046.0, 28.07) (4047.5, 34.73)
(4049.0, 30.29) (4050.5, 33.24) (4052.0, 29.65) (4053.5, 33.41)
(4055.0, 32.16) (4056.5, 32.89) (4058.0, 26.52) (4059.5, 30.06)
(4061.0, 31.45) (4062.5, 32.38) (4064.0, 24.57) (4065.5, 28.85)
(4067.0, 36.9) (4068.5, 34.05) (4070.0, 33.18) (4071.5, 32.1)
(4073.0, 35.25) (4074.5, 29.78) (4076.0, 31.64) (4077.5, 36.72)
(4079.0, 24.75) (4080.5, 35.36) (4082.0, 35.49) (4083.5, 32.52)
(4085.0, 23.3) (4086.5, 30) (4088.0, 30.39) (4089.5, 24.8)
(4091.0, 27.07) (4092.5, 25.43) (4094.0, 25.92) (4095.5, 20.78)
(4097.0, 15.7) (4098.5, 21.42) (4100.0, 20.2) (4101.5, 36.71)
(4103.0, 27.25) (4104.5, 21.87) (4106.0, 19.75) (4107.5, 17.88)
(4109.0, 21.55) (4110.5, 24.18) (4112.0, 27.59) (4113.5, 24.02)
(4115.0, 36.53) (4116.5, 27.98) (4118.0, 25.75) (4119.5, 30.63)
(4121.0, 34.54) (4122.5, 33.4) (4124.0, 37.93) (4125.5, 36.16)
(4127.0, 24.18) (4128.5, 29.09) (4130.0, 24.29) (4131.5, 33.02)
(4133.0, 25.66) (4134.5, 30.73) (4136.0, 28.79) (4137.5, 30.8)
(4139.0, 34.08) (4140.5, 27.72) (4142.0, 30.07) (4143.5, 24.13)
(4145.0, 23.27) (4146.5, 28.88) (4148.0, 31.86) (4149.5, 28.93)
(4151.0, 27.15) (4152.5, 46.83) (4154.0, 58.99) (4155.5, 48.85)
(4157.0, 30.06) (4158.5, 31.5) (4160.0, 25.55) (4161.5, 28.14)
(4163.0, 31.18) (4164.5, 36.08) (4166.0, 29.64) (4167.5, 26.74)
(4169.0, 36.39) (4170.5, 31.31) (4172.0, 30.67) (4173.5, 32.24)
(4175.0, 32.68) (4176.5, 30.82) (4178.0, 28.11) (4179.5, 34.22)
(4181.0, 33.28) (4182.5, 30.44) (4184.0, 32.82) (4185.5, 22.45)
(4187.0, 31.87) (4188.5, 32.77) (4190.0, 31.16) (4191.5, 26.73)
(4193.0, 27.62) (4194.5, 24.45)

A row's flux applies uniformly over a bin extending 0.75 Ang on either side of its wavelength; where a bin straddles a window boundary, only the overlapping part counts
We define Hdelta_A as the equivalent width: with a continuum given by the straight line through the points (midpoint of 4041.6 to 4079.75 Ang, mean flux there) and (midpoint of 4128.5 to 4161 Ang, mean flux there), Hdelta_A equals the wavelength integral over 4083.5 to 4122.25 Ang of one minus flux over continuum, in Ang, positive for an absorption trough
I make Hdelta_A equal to 7.4 Ang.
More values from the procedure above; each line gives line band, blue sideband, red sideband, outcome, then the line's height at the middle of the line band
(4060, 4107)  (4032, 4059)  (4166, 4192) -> 5.4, 32.2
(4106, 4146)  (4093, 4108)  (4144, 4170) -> -1.3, 27.6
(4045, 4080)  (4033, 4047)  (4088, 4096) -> -1.7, 30.1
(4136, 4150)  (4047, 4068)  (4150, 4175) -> 2.0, 33.8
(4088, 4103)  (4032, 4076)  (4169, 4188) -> 3.4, 31.9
